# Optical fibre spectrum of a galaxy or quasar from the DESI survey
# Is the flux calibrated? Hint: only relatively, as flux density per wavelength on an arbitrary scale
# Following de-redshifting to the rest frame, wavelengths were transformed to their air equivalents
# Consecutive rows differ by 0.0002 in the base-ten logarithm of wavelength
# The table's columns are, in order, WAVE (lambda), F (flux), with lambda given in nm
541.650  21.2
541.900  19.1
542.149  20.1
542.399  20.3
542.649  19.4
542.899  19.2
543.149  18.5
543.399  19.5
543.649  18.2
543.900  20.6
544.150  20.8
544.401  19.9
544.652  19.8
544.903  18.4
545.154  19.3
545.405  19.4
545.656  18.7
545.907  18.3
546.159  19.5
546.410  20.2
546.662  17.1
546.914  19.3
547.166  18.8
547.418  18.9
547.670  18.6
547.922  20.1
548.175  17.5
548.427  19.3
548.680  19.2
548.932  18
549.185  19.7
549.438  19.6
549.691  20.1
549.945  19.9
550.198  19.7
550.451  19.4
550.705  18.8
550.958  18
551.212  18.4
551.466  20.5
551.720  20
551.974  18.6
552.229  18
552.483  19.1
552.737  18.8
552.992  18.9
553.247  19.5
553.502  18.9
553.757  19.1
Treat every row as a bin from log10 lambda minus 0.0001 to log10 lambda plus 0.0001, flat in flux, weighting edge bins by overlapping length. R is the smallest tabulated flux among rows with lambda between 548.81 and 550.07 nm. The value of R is 18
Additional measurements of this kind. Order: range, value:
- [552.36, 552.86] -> 18.8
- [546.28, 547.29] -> 17.1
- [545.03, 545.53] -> 19.3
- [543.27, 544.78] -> 18.2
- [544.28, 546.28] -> 18.3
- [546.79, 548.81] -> 17.5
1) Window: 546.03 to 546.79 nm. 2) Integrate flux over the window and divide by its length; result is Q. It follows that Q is 18.9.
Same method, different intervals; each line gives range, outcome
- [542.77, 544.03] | 19.2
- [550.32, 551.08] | 18.8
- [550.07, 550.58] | 19.6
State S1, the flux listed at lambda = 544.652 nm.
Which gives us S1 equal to 19.8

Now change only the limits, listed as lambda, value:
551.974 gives 18.6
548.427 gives 19.3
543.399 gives 19.5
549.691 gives 20.1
